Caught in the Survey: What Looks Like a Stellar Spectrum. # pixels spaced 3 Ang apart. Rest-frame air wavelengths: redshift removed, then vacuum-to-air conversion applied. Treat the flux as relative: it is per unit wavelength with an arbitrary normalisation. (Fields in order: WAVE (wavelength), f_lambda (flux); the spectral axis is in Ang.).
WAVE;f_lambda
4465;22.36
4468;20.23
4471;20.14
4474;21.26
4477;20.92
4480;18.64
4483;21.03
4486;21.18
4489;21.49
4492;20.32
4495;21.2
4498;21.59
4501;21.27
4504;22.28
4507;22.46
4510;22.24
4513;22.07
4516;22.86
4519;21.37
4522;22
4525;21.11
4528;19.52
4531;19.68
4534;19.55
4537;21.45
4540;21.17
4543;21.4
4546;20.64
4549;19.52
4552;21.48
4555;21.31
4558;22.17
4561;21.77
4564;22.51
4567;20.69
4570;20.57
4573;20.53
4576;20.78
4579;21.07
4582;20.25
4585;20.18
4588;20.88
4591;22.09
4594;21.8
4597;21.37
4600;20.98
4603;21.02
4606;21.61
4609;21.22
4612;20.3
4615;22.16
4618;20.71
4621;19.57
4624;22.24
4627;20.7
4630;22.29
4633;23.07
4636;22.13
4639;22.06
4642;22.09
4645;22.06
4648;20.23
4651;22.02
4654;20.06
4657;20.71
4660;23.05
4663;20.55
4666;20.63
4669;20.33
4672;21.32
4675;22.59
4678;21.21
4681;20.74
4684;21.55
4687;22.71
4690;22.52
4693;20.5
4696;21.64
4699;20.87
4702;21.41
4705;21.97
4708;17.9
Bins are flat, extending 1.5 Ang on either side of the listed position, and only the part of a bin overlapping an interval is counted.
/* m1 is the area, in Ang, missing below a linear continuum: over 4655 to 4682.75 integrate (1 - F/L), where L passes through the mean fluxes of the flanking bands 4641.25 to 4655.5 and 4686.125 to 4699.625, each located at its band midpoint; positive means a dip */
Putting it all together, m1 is 0.28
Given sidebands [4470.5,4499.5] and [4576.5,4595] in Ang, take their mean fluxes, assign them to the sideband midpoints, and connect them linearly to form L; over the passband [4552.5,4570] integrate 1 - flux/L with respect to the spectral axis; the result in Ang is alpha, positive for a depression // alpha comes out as -0.5 Ang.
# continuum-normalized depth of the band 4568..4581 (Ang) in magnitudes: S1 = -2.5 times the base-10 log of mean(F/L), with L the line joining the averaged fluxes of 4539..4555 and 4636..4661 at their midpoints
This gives 0.018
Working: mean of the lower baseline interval 20.9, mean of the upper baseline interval 21.5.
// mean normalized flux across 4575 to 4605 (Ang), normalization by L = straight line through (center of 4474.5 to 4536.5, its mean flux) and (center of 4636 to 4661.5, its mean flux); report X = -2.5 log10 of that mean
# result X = 0.02 mag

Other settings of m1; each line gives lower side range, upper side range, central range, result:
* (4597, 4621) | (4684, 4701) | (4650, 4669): 0.3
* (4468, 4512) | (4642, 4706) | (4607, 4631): 0.2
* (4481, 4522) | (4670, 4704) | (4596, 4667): 0.6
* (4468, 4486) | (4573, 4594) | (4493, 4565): -2.3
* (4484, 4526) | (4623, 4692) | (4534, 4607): 1.8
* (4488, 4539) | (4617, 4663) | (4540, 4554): 0.4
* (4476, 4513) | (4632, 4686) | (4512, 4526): -0.4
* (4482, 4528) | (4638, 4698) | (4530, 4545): 0.6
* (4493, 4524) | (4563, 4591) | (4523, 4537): 0.9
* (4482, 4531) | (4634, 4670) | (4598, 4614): 0.2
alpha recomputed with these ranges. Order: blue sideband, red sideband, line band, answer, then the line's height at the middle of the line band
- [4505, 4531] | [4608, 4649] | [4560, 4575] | 0.3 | 21.6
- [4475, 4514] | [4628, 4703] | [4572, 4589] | 0.6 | 21.4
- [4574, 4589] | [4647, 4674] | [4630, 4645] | -1.0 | 20.9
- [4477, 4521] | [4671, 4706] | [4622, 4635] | -0.3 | 21.5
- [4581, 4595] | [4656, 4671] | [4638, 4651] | -0.4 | 21.1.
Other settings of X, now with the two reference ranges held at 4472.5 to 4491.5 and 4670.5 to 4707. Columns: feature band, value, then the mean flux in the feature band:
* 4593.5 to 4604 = 0.00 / 21.3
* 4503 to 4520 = -0.07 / 22.2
